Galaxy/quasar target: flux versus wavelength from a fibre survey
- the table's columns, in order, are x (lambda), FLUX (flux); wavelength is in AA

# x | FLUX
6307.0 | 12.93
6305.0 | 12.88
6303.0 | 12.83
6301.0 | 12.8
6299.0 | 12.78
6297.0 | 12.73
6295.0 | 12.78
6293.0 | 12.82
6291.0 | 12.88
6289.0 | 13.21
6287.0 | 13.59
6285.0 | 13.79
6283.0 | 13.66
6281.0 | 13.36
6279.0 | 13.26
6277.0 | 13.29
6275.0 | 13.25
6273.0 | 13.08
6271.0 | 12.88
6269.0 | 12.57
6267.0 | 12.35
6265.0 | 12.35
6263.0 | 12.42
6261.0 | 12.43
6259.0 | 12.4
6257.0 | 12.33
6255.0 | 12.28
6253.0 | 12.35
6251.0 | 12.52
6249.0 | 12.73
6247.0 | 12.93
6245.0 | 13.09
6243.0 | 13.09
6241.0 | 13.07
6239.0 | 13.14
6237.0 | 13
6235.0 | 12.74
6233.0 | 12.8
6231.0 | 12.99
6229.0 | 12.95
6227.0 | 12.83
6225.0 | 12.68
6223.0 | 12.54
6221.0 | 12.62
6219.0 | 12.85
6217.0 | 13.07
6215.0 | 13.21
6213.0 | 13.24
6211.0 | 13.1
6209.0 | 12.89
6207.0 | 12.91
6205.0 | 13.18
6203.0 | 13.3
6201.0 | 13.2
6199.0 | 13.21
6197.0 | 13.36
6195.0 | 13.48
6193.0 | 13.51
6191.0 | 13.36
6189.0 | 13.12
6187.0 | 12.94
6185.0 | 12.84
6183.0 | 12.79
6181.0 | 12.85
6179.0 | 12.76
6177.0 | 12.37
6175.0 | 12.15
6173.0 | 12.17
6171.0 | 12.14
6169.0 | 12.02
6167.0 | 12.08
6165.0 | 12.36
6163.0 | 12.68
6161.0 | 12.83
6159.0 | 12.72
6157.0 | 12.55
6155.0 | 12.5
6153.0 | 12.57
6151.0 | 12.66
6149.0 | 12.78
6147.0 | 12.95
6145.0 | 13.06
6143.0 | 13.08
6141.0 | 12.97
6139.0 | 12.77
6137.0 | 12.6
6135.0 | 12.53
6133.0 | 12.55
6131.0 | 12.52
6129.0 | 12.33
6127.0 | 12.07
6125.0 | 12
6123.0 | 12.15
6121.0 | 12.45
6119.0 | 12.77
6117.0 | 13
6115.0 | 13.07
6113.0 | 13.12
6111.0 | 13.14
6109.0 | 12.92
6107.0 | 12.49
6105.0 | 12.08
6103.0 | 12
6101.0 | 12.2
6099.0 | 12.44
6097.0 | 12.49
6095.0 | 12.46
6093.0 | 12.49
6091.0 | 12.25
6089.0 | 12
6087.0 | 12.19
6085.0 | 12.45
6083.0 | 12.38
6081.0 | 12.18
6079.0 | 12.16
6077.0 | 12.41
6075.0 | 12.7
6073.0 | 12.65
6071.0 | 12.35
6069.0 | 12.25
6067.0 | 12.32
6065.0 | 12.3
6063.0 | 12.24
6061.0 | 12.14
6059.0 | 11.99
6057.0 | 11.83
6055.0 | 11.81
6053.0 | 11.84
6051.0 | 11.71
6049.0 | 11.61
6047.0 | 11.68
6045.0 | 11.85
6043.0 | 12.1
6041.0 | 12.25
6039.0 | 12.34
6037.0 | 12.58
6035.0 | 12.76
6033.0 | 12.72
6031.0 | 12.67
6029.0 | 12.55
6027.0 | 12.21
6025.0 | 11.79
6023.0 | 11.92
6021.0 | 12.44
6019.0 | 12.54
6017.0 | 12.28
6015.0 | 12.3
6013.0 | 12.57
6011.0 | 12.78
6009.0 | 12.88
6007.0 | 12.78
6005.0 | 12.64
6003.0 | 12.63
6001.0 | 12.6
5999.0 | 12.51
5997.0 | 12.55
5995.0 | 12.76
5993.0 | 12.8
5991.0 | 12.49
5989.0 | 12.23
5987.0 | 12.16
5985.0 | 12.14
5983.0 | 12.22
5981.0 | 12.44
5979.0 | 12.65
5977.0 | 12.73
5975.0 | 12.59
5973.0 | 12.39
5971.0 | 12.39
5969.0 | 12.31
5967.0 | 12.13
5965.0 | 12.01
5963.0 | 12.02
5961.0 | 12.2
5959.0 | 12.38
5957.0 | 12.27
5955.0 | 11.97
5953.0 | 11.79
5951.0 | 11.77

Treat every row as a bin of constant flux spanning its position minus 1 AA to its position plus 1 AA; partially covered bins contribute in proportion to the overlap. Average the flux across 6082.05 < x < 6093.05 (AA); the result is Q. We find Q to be 12.3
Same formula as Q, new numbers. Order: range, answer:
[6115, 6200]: 12.7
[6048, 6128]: 12.3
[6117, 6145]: 12.6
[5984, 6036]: 12.5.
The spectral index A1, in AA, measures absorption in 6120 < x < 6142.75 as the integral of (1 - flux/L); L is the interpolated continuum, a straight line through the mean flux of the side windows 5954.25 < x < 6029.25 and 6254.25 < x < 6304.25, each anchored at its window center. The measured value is 0.30 AA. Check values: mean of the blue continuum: 12.4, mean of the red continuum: 12.9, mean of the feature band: 12.5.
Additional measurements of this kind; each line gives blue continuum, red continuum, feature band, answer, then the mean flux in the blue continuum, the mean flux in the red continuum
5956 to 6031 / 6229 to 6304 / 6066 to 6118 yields 0.5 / 12.4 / 12.9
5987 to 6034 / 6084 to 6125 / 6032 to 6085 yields 1.2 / 12.5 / 12.5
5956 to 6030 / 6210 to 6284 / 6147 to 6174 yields 0.5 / 12.4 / 12.8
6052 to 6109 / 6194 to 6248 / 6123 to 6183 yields 0.6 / 12.3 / 13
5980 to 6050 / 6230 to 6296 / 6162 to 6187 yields 0.5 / 12.4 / 12.9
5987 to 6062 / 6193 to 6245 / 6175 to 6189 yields 0.2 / 12.3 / 13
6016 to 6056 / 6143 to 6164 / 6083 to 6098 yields 0.1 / 12.2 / 12.7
